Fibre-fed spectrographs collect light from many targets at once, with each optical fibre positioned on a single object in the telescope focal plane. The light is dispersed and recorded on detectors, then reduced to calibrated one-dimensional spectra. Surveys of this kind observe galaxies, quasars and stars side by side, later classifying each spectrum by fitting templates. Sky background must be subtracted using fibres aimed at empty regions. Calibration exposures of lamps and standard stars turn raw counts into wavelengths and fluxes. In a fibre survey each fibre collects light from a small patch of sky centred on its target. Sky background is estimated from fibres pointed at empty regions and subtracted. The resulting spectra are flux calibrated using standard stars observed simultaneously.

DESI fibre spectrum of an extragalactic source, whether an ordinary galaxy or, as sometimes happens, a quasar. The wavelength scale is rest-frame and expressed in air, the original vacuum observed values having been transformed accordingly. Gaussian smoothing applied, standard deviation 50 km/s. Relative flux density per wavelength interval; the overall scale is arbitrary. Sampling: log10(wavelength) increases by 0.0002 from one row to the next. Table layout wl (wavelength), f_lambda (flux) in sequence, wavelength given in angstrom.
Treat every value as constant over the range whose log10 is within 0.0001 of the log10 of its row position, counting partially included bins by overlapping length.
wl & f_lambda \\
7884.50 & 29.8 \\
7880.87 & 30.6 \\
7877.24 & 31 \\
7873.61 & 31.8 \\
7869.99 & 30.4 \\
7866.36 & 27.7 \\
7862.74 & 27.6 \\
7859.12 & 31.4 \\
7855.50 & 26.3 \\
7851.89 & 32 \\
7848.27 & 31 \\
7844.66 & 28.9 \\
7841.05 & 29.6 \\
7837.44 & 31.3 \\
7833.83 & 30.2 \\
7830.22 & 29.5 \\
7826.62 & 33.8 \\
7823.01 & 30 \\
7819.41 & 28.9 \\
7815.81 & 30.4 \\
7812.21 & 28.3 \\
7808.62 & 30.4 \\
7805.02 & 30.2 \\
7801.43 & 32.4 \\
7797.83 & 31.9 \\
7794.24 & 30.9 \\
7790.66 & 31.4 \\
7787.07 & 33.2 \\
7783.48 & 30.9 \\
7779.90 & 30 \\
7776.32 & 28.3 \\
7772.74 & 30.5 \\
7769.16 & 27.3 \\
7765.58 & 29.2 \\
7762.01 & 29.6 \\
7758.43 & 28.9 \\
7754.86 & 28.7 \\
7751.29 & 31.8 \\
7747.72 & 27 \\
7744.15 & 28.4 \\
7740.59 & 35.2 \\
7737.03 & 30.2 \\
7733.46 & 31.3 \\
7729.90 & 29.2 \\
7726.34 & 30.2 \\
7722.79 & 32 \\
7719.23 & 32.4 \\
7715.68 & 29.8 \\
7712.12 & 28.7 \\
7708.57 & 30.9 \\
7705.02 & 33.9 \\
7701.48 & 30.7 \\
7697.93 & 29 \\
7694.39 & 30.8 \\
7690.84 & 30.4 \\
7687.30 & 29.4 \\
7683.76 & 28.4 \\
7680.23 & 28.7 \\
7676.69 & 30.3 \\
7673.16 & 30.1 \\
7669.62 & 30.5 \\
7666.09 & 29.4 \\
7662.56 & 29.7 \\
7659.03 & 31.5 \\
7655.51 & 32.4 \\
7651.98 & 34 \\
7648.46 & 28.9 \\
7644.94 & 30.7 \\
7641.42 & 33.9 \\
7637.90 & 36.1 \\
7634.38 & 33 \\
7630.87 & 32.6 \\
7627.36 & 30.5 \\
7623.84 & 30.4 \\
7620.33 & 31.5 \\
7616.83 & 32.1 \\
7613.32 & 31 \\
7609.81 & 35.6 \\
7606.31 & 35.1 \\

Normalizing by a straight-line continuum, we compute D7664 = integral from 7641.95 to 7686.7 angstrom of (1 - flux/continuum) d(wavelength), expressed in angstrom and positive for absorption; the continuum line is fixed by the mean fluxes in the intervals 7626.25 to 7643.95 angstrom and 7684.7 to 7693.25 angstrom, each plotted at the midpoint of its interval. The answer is 1.3 angstrom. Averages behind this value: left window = 33.2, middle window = 30.5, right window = 29.8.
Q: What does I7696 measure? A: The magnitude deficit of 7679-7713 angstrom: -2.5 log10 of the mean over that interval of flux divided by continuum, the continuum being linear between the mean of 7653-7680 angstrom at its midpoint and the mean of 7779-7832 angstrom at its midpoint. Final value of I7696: 0.02 mag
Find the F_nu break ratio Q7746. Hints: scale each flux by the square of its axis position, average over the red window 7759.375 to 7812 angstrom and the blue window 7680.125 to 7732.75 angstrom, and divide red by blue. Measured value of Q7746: 1.02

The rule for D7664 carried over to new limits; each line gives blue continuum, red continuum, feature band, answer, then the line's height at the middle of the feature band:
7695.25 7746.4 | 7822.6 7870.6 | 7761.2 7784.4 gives 0.86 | 30.5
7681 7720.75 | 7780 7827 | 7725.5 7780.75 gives 1.59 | 30.6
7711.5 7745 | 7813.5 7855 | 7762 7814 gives 0.43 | 30.6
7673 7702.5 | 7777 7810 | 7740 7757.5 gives 0.42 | 30.6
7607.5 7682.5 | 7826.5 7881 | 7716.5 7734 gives 0.03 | 31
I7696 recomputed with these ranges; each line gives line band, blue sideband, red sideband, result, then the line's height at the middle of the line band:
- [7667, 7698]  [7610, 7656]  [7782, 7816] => 0.07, 31.8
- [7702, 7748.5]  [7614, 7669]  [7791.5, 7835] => 0.01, 31.2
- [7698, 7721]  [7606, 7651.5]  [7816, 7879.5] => 0.02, 31.5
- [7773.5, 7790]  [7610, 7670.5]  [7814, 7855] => 0.00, 30.8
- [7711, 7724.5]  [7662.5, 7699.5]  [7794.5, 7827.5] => -0.03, 30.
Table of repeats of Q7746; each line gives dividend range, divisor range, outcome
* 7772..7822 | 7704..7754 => 1.01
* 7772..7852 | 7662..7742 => 1.03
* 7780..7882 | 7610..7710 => 1.02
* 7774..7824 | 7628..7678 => 1.00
